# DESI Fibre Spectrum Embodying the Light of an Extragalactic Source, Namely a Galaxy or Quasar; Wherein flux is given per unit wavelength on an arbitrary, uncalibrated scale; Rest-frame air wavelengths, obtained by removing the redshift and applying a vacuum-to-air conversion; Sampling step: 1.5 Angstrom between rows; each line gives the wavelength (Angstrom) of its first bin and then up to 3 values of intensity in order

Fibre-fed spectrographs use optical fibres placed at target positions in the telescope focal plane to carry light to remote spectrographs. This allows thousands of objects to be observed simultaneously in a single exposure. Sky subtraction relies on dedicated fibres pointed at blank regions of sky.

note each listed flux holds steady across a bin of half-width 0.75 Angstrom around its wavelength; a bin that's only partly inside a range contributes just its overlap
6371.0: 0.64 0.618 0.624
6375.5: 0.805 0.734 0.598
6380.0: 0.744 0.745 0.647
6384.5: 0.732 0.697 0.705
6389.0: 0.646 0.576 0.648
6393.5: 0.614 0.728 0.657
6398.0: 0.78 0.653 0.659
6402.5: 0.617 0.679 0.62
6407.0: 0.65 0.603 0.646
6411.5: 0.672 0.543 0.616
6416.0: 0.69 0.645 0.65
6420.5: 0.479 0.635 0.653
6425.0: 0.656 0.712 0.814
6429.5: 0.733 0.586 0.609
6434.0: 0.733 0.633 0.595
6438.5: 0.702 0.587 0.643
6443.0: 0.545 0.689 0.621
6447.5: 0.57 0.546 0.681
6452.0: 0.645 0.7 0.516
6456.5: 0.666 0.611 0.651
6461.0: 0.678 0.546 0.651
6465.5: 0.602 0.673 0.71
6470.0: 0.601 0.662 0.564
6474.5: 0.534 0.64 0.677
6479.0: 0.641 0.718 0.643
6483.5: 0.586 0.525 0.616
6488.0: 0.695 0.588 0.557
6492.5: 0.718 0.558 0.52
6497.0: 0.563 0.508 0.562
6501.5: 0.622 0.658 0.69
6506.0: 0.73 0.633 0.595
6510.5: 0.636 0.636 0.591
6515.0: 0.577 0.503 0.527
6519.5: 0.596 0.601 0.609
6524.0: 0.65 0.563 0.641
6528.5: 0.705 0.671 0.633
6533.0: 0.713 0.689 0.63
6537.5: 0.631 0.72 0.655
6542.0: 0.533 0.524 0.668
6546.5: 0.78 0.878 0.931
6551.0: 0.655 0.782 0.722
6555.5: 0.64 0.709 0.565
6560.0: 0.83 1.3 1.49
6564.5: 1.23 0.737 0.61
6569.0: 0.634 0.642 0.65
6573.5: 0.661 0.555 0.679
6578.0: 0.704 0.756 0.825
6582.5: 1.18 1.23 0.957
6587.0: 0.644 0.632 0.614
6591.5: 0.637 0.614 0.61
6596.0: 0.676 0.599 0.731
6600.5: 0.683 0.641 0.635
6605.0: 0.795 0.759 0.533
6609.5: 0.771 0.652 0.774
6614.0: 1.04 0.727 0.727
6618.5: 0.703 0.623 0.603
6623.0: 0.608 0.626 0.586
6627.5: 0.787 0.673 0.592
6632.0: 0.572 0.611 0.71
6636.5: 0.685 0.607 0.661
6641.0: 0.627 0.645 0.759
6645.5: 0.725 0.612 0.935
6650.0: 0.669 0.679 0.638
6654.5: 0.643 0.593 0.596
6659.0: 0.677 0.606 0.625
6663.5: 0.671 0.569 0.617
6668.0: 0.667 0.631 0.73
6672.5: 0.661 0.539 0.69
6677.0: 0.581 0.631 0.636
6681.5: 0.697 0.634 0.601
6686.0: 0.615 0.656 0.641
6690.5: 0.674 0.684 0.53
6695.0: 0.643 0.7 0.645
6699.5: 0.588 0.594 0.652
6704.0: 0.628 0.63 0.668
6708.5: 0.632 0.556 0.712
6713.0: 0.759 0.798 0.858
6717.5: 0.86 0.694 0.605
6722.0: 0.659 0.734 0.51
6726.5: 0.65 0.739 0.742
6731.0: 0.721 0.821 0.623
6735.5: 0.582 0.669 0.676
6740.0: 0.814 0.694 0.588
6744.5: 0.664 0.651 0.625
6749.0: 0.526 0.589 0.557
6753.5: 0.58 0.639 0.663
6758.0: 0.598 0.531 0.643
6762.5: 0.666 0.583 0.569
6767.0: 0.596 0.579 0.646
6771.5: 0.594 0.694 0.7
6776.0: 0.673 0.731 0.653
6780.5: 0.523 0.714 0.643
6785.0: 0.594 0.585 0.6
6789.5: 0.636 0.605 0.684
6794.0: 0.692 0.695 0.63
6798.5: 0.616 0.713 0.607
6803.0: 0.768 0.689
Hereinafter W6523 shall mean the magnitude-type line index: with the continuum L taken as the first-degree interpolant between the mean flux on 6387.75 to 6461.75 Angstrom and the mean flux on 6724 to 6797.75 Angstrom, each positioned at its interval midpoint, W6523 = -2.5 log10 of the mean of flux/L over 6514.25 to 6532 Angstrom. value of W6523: 0.06 mag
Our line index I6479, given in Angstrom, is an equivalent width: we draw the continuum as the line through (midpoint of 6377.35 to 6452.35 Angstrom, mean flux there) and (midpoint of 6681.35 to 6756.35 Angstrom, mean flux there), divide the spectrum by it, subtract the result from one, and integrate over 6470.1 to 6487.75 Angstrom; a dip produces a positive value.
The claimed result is 0.9 Angstrom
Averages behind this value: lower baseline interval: 0.651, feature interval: 0.62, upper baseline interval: 0.66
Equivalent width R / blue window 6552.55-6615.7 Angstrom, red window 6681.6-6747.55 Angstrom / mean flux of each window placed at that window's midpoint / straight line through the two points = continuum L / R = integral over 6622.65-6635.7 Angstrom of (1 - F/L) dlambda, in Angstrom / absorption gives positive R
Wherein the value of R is 1.6 Angstrom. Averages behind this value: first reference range 0.764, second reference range 0.669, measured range 0.641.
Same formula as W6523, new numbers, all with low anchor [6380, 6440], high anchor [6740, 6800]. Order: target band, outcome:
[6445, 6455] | 0.06 mag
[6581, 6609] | -0.14 mag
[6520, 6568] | -0.15 mag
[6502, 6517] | 0.04 mag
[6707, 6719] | -0.15 mag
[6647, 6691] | -0.02 mag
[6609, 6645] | -0.07 mag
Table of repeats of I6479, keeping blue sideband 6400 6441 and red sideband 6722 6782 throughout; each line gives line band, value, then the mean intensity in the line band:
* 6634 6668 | -0.9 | 0.661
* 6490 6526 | 2.5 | 0.6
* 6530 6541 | -0.4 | 0.668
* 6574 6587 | -4.0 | 0.844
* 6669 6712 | 0.4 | 0.637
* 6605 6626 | -1.9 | 0.703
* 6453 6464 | 0.4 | 0.624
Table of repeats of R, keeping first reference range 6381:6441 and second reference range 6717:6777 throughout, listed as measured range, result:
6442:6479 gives 1.7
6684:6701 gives 0.4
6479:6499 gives 1.6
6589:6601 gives 0.1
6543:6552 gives -1.3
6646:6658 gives -0.4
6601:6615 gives -1.7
